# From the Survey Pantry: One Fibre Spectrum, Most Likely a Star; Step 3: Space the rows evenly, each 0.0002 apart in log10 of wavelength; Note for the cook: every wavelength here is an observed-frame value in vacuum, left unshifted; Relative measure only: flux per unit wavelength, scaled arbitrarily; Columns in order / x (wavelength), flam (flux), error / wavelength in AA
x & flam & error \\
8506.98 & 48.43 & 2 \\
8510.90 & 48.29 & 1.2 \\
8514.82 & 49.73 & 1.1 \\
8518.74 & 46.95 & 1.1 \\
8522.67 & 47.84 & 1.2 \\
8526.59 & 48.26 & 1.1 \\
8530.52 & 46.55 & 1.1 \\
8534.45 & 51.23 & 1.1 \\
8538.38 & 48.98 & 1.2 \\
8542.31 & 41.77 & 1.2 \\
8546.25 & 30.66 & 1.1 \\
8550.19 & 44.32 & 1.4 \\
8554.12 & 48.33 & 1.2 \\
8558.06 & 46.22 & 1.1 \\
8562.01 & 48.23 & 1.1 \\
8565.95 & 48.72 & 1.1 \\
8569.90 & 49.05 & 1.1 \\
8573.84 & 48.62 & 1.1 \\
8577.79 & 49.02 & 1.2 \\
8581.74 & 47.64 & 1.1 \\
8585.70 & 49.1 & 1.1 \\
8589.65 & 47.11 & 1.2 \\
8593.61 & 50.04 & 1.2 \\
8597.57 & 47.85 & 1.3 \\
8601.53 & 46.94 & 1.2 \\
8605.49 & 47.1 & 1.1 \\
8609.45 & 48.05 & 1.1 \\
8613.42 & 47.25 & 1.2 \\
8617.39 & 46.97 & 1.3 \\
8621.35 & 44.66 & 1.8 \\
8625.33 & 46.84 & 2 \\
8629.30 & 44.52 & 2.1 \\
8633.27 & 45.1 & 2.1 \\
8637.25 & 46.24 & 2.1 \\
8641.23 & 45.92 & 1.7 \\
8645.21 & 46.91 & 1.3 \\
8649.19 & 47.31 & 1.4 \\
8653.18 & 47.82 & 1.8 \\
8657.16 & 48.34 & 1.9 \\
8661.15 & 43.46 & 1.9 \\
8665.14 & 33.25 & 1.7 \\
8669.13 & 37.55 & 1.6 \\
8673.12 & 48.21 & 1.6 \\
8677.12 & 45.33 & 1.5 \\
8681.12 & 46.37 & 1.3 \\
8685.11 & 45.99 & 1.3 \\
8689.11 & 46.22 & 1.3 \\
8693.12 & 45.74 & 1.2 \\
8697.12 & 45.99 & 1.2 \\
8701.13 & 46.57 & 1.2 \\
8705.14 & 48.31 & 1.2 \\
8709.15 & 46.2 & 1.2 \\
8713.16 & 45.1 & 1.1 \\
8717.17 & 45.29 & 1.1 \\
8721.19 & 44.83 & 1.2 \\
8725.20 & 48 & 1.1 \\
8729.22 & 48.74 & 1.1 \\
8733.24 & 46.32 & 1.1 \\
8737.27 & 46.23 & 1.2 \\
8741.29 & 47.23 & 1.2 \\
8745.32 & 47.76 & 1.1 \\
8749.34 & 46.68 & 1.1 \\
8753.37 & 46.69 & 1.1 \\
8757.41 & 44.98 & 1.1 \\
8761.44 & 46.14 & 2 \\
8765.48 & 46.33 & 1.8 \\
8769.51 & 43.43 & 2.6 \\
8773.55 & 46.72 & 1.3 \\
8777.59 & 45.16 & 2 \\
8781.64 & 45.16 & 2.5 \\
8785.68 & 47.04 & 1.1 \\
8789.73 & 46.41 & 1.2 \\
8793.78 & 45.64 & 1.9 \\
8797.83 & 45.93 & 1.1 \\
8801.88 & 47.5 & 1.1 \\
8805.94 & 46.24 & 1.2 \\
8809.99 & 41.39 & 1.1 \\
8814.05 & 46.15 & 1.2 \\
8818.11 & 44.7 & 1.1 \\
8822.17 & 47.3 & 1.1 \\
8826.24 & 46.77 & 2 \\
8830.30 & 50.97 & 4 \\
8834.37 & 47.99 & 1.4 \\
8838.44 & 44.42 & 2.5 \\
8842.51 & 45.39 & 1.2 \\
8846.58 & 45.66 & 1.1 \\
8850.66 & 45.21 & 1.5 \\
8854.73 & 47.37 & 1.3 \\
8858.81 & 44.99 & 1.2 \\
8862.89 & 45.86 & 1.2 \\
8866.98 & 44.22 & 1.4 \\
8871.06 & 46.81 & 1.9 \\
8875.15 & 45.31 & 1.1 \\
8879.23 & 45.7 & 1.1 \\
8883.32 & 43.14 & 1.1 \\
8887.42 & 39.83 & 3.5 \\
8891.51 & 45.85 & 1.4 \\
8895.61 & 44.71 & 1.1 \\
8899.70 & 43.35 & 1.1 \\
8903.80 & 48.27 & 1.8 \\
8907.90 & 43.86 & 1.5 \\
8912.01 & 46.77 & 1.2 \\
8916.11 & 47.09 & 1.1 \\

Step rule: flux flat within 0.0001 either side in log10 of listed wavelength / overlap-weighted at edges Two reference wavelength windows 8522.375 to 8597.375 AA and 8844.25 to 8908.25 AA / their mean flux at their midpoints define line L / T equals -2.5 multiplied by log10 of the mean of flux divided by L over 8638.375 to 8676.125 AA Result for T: 0.047 mag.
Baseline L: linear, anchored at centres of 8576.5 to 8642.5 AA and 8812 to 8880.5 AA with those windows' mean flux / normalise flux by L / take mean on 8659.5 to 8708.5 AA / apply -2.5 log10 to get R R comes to 0.055 mag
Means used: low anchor 47.1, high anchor 46.2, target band 44.5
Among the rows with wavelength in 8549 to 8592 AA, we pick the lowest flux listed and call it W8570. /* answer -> 44.32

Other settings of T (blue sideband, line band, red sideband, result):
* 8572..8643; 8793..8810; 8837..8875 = 0.00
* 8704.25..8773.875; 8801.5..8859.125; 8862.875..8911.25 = -0.02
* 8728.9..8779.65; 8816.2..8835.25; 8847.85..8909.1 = -0.05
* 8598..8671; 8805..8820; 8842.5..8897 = 0.01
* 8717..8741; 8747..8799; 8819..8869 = 0.02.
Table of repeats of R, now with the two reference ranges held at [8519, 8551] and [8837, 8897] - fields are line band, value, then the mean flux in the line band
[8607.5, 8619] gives -0.056 mag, 47.4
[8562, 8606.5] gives -0.076 mag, 48.3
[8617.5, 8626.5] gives -0.021 mag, 45.9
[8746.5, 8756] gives -0.040 mag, 46.7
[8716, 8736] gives -0.039 mag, 46.7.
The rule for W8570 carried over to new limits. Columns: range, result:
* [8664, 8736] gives 33.25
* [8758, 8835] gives 41.39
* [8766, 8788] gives 43.43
